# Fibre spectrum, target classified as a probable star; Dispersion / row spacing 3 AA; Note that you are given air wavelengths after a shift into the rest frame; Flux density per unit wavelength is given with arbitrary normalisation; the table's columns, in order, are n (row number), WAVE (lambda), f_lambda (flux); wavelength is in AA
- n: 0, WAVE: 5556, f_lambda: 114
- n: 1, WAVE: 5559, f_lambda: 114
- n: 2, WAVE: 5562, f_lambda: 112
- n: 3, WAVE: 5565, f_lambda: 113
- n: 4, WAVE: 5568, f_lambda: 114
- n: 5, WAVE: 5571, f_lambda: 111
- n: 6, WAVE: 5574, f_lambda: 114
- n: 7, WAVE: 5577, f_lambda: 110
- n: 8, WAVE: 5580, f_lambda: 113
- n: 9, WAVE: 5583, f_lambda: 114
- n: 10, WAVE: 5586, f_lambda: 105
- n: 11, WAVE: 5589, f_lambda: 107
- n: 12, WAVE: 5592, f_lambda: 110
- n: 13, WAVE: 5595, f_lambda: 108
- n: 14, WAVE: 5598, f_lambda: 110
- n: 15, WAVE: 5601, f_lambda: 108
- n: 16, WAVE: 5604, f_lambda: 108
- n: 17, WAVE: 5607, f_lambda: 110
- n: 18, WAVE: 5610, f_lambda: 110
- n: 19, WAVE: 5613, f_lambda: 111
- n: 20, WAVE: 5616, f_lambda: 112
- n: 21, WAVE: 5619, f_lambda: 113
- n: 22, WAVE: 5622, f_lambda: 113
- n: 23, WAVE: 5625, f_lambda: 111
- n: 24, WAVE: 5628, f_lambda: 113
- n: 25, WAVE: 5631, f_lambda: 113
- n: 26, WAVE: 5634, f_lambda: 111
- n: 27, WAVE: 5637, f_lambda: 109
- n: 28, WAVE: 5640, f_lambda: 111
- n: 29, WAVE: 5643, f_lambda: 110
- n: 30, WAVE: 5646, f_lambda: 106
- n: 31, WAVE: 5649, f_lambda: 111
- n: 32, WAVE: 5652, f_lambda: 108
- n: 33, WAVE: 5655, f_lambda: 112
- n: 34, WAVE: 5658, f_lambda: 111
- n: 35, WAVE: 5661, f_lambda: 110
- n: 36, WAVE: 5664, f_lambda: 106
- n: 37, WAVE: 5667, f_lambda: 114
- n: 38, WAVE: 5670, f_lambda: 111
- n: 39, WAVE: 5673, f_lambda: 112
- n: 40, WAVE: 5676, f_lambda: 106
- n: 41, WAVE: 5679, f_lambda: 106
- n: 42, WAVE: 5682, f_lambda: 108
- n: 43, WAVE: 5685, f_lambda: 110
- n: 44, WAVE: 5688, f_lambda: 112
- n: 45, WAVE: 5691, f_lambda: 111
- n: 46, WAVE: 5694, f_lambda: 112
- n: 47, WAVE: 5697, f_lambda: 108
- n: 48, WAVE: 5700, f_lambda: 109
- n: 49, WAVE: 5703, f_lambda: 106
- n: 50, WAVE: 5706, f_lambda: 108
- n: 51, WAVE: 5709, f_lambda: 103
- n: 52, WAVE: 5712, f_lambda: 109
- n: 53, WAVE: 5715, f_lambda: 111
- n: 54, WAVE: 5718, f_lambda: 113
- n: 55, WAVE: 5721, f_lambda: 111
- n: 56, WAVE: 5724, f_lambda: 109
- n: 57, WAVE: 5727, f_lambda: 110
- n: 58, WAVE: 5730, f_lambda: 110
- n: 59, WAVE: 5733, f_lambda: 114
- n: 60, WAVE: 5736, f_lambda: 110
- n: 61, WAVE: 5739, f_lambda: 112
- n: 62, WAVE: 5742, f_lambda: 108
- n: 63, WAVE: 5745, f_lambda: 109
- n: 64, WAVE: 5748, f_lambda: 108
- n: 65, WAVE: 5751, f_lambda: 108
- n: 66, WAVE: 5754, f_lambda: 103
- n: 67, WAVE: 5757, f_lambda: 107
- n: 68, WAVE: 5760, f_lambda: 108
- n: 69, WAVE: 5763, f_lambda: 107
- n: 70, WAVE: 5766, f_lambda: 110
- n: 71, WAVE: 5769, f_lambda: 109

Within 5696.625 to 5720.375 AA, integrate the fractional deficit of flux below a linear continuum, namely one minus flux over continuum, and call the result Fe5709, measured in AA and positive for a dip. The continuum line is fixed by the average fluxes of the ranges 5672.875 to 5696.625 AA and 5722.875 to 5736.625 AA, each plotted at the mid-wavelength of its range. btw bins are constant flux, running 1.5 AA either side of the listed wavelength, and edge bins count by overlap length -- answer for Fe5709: 0.3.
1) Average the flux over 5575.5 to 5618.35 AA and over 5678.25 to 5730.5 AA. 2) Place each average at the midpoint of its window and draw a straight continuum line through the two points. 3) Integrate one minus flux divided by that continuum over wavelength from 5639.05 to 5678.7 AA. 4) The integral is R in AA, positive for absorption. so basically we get -0.09 AA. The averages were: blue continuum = 110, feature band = 110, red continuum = 109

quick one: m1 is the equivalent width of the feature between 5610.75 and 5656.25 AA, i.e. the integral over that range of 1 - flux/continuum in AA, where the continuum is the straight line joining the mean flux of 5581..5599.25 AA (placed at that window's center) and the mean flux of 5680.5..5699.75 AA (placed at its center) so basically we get -0.6 AA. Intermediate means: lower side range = 109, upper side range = 110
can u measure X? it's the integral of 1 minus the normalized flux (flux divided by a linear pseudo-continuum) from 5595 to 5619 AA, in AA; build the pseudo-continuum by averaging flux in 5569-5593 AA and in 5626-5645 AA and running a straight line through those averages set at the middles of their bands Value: 0.2 AA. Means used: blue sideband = 111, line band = 110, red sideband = 111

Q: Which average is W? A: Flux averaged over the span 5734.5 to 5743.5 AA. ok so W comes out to 110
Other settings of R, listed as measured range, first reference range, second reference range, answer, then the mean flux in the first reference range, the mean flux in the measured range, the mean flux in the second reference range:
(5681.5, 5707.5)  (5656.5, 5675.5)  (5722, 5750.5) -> 0.2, 110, 109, 110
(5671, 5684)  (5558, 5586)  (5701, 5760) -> 0.2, 112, 108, 109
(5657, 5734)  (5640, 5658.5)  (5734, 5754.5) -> -0.3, 110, 110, 109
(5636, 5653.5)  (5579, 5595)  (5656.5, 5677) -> 0.1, 110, 109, 110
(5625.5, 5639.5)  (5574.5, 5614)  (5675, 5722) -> -0.3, 110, 111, 109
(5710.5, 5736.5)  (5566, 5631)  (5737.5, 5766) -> -0.6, 111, 111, 108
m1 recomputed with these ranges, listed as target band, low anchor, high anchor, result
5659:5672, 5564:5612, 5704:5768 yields -0.1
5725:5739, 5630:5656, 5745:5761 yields -0.5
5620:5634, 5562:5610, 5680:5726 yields -0.3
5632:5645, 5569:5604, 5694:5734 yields -0.1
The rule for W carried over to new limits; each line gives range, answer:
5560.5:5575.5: 113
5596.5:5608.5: 109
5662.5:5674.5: 111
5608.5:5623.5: 112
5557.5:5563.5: 113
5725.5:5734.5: 111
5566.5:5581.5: 112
